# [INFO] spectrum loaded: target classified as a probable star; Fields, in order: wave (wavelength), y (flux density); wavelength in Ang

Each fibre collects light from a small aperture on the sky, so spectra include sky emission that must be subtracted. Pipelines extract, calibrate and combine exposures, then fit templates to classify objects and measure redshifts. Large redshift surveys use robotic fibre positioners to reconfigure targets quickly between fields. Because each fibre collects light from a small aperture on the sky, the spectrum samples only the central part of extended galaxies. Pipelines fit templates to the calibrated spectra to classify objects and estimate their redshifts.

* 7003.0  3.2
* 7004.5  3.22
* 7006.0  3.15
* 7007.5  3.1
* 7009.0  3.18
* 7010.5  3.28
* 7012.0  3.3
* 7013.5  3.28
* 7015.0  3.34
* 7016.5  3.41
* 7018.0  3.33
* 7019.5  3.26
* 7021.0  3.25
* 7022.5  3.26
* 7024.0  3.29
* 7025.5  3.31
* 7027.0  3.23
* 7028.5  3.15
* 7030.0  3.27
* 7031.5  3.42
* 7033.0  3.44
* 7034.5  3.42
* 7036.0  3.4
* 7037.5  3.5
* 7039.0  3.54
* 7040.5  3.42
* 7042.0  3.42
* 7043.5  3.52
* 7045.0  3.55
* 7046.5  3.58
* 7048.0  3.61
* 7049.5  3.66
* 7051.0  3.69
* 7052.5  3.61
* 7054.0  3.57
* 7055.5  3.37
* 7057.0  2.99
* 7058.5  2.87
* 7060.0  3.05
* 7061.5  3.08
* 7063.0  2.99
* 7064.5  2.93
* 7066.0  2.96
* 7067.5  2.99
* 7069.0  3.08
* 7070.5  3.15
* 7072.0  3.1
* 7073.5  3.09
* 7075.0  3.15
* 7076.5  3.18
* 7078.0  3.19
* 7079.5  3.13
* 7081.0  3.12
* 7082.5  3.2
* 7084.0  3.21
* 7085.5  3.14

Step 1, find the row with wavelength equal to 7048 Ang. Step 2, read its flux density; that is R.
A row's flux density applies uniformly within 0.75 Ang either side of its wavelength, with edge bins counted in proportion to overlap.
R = 3.61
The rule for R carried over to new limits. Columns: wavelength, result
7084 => 3.21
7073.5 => 3.09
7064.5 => 2.93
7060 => 3.05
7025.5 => 3.31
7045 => 3.55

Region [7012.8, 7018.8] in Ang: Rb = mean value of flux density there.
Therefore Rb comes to 3.34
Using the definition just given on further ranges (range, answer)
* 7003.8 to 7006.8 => 3.18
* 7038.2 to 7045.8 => 3.49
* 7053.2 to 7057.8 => 3.31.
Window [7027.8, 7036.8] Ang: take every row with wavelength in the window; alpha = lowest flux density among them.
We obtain 3.15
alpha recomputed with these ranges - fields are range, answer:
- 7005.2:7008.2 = 3.1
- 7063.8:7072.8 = 2.93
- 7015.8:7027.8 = 3.23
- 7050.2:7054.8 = 3.57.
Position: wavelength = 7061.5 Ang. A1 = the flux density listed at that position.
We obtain 3.08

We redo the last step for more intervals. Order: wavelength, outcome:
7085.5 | 3.14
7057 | 2.99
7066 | 2.96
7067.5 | 2.99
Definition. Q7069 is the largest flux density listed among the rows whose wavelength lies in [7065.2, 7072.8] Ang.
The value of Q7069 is 3.15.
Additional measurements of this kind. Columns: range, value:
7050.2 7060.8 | 3.69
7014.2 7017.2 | 3.41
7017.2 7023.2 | 3.33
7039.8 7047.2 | 3.58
